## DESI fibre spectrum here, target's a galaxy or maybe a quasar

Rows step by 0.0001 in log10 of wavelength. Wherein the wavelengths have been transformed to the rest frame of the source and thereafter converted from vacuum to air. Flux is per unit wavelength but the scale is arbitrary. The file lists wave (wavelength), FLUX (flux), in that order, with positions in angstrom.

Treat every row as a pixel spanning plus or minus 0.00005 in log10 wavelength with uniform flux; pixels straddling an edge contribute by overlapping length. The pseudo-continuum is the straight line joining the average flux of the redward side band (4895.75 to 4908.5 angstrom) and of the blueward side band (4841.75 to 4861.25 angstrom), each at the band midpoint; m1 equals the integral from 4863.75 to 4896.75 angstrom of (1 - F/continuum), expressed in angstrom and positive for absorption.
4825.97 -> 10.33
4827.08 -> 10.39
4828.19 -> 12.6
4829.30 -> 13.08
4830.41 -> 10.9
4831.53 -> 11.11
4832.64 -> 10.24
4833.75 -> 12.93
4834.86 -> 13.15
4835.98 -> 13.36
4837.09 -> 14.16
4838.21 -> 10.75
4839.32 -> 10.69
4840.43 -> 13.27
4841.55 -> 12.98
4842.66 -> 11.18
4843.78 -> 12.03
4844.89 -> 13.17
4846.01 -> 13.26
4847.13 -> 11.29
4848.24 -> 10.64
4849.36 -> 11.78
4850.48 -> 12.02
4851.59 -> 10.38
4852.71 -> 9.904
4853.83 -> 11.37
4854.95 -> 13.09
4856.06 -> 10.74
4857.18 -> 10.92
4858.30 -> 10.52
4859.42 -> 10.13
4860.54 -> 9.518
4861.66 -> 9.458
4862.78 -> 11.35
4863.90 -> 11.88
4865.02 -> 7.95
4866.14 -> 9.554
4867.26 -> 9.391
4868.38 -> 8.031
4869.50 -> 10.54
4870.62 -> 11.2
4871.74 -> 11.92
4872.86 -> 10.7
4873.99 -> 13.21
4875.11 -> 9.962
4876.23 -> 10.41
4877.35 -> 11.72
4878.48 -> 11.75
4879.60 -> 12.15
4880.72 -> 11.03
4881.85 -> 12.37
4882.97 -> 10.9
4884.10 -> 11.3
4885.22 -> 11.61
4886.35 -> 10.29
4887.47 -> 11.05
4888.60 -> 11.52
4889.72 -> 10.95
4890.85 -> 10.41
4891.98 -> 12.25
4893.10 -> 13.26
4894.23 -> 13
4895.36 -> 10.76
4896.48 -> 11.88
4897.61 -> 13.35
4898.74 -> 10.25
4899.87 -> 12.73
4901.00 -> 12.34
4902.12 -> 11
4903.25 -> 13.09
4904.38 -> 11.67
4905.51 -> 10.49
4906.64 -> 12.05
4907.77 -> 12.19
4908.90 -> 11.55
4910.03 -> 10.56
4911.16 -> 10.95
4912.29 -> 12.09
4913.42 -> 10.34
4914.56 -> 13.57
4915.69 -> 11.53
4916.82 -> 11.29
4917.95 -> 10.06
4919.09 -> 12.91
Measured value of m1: 1.6 angstrom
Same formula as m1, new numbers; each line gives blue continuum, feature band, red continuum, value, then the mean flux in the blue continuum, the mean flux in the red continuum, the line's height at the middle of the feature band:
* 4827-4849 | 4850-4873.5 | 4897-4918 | 2.8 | 12.1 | 11.7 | 12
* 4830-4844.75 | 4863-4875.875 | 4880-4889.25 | 1.2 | 12.1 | 11.3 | 11.5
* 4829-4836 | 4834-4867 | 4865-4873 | -1.1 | 12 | 10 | 11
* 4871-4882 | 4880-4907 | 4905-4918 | -0.4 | 11.5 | 11.4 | 11.5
